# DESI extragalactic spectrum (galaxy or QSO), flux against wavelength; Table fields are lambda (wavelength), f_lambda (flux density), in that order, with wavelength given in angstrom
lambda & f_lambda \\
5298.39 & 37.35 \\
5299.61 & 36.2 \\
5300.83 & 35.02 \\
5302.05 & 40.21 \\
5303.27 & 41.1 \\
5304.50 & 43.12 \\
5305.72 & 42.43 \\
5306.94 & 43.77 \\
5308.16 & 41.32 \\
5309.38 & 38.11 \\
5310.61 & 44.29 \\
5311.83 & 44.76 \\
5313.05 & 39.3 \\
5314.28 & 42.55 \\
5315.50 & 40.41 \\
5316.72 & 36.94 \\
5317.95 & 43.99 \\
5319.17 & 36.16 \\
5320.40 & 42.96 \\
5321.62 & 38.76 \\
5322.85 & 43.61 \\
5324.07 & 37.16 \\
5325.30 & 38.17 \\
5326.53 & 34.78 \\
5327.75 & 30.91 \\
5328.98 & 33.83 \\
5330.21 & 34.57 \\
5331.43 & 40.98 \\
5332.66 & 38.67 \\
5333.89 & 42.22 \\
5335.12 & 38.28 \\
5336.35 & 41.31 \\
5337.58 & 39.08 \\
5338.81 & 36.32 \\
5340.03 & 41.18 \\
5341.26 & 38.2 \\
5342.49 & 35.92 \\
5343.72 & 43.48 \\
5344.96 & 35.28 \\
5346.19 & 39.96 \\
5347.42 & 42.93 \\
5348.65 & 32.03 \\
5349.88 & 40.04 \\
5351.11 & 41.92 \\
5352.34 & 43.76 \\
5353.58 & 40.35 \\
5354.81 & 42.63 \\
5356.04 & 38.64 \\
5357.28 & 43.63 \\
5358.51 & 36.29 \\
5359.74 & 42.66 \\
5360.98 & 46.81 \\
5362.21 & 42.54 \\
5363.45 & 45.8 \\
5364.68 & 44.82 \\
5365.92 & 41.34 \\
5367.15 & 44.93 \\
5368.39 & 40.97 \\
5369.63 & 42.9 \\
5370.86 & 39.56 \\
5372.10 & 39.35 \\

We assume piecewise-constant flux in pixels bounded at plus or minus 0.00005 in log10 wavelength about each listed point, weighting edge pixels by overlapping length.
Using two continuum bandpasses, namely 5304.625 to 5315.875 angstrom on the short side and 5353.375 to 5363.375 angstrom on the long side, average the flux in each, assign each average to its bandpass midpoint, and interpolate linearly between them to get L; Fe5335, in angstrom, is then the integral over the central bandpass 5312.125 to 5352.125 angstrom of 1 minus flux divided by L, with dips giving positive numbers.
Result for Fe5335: 2.9 angstrom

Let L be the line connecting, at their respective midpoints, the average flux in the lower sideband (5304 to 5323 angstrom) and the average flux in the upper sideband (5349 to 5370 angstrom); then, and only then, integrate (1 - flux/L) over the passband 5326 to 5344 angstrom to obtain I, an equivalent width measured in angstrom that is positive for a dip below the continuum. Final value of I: 1.7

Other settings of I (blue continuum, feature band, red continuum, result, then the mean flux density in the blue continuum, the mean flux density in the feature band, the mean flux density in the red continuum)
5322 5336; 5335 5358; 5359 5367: 0.63 angstrom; 37.6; 39.8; 43.9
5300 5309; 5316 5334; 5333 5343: 0.73 angstrom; 40.8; 38.2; 39.1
